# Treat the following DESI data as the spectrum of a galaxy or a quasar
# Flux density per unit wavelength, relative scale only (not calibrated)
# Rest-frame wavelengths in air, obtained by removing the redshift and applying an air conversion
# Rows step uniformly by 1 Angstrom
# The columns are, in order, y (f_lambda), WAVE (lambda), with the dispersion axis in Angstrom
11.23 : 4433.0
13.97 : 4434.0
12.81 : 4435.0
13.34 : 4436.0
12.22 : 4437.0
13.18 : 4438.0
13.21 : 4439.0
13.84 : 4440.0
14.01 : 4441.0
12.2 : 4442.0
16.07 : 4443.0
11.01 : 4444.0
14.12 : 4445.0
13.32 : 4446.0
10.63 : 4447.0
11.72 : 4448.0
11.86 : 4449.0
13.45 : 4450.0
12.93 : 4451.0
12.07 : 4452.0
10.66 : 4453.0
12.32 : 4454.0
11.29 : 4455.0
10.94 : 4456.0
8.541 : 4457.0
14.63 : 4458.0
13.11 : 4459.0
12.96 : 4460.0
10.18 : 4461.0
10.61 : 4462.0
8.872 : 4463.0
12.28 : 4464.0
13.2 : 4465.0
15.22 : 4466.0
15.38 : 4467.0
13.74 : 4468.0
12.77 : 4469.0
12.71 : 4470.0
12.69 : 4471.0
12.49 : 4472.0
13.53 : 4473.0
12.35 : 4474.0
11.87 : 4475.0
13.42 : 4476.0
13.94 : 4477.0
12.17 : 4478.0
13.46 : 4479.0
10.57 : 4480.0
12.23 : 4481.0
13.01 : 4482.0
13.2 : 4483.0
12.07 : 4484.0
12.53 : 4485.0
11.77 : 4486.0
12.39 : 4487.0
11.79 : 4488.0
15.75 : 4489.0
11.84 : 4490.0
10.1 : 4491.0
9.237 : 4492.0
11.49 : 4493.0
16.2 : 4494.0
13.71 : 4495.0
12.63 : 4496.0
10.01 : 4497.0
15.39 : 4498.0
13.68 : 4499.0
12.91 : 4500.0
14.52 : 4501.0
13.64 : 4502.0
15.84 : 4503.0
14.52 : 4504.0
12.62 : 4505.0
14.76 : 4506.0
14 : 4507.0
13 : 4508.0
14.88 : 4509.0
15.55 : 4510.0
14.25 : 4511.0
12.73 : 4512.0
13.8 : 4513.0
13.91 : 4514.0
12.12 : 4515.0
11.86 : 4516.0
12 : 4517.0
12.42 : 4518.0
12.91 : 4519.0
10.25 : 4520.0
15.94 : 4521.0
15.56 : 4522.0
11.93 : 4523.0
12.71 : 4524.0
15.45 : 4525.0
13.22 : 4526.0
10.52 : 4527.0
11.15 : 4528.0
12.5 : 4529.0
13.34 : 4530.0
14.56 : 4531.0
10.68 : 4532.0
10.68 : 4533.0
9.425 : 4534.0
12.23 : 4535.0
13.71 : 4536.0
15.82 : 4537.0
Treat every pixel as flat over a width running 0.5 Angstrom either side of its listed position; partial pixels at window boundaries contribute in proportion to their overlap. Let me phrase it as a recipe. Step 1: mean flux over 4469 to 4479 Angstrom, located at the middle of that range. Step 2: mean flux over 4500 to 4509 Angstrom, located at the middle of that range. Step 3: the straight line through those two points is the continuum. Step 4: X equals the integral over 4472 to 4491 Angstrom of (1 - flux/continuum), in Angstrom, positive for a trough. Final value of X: 0.8 Angstrom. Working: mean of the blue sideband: 12.8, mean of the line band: 12.6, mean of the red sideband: 14.1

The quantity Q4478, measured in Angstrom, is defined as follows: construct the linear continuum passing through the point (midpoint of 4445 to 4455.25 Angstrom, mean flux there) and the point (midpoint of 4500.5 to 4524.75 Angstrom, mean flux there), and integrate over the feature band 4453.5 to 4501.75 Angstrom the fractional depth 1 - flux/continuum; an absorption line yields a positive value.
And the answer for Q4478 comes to 0.9 Angstrom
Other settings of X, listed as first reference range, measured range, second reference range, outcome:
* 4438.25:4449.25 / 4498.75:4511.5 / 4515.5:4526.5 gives -1.1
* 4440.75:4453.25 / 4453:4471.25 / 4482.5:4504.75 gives 0.7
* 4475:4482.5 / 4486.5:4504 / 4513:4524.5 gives -0.4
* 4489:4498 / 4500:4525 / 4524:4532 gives -2.0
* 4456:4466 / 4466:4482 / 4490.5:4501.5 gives -1.1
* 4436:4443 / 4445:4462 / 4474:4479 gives 1.6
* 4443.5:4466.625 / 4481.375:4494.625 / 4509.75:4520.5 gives 0.0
